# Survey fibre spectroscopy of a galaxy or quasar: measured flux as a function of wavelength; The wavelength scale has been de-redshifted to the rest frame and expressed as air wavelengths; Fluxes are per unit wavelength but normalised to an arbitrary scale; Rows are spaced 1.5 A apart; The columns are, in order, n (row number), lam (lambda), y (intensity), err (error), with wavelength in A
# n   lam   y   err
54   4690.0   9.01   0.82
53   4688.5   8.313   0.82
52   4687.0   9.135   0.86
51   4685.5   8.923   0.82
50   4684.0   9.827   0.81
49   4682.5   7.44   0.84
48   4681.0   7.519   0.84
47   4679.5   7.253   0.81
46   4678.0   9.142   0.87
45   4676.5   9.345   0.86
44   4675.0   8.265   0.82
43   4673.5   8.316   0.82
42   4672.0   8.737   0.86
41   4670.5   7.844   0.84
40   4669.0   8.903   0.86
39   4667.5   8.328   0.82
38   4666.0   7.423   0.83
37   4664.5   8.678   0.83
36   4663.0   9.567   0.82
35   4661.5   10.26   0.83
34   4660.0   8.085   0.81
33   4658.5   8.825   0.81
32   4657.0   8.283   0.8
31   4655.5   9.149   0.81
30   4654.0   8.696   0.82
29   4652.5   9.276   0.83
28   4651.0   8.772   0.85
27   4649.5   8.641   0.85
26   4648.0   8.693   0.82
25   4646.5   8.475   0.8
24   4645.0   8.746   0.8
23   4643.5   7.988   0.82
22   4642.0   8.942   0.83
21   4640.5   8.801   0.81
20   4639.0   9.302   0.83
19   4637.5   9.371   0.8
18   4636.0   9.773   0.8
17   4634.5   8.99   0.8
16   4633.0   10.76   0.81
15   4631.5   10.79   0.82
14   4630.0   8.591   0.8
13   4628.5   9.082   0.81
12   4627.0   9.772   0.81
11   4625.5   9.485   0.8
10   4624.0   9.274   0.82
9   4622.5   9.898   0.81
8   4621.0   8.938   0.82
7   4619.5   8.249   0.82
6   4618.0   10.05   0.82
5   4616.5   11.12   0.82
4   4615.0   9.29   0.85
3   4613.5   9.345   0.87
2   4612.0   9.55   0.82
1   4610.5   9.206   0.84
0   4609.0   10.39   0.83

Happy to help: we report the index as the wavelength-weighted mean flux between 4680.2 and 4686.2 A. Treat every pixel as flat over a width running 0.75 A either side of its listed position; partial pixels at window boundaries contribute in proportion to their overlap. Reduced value 8.41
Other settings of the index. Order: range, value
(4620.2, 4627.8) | 9.46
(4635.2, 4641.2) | 9.31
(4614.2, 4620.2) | 9.69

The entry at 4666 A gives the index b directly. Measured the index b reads 7.423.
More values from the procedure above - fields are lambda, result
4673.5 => 8.316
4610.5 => 9.206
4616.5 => 11.12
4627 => 9.772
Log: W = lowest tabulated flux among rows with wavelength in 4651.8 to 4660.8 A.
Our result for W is 8.085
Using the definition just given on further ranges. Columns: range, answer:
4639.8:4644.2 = 7.988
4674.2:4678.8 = 8.265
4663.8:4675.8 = 7.423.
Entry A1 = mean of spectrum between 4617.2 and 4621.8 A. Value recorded 9.11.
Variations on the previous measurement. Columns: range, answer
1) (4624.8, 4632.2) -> 9.54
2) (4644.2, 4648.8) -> 8.63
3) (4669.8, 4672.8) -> 8.3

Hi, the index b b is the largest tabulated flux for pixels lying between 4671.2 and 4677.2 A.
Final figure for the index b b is 9.345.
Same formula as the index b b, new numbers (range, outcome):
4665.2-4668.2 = 8.328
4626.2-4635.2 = 10.79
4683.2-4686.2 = 9.827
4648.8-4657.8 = 9.276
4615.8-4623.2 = 11.12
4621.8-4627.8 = 9.898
